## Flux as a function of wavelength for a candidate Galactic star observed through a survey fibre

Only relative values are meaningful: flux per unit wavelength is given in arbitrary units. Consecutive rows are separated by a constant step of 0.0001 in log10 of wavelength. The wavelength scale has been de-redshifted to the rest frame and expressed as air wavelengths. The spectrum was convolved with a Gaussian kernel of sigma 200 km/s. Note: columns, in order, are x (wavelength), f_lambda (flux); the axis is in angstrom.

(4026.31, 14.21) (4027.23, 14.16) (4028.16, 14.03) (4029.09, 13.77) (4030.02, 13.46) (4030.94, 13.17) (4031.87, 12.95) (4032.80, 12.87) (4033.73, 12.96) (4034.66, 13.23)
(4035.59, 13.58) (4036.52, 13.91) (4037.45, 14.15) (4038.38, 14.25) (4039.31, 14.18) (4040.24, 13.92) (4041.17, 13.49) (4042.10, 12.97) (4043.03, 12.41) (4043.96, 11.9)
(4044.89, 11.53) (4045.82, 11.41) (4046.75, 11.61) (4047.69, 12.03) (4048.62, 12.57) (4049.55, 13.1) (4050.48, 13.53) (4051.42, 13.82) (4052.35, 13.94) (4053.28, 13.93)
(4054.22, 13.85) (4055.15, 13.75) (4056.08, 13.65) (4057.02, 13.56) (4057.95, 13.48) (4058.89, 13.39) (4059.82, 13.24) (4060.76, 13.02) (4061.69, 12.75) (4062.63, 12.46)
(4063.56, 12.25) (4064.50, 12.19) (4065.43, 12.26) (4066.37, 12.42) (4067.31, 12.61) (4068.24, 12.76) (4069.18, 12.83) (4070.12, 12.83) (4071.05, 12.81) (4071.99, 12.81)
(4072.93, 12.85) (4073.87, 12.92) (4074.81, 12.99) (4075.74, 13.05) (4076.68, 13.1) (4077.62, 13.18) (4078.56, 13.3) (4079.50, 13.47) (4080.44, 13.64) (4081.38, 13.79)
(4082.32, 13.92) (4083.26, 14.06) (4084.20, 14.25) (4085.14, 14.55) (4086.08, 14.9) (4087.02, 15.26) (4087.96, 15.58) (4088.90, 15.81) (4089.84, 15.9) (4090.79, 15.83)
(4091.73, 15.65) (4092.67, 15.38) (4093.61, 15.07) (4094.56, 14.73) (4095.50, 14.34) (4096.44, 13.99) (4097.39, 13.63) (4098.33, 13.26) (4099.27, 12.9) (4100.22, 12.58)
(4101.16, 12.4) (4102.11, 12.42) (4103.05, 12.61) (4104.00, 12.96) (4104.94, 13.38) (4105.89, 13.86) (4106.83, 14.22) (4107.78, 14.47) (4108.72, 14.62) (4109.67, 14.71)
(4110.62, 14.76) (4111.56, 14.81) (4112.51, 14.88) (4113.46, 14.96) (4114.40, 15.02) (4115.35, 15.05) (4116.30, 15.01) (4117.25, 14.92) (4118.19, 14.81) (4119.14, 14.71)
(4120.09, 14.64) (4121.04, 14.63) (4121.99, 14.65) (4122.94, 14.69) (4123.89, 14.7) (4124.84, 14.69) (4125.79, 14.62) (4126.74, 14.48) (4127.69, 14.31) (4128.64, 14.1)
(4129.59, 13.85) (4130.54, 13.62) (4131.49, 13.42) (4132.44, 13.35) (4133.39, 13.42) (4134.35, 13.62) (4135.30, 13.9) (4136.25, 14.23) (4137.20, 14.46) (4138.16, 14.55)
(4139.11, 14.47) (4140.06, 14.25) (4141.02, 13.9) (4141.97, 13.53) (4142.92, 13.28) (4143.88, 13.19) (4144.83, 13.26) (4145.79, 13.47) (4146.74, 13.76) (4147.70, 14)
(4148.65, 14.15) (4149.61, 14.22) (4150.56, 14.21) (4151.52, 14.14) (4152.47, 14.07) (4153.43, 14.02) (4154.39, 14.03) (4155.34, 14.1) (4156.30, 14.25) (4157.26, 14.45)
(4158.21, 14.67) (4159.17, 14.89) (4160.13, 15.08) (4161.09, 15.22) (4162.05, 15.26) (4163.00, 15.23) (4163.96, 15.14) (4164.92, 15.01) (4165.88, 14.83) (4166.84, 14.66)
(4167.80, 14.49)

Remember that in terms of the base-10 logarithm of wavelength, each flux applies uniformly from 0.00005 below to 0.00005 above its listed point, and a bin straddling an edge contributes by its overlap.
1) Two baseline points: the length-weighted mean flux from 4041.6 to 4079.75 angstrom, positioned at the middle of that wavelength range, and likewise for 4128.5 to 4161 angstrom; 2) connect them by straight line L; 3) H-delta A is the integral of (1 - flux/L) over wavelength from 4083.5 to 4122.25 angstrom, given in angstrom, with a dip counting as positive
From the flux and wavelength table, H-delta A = -2.8 angstrom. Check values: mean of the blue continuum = 12.9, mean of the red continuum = 14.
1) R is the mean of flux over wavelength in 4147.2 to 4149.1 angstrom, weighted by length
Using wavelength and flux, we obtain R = 14.1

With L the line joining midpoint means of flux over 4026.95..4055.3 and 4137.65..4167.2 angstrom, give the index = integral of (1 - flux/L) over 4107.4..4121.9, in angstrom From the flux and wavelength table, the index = -0.9 angstrom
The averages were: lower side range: 13.2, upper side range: 14.3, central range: 14.8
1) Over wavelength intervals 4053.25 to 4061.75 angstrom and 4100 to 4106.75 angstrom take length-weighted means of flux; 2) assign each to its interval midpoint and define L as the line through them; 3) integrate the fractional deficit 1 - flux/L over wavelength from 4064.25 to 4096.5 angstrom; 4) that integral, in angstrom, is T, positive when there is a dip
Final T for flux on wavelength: -1.6 angstrom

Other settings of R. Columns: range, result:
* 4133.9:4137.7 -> 14.1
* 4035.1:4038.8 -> 14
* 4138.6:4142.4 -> 14.1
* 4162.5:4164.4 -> 15.2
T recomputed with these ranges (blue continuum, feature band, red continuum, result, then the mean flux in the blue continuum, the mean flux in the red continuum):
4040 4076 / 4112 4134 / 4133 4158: -1.2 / 12.9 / 14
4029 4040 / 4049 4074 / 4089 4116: 1.3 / 13.5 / 14.3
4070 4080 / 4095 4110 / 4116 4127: 0.6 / 13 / 14.7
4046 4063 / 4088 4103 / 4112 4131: -0.2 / 13.2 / 14.6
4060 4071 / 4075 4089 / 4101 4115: -0.9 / 12.6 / 14.1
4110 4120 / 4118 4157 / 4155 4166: 2.0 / 14.9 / 14.9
